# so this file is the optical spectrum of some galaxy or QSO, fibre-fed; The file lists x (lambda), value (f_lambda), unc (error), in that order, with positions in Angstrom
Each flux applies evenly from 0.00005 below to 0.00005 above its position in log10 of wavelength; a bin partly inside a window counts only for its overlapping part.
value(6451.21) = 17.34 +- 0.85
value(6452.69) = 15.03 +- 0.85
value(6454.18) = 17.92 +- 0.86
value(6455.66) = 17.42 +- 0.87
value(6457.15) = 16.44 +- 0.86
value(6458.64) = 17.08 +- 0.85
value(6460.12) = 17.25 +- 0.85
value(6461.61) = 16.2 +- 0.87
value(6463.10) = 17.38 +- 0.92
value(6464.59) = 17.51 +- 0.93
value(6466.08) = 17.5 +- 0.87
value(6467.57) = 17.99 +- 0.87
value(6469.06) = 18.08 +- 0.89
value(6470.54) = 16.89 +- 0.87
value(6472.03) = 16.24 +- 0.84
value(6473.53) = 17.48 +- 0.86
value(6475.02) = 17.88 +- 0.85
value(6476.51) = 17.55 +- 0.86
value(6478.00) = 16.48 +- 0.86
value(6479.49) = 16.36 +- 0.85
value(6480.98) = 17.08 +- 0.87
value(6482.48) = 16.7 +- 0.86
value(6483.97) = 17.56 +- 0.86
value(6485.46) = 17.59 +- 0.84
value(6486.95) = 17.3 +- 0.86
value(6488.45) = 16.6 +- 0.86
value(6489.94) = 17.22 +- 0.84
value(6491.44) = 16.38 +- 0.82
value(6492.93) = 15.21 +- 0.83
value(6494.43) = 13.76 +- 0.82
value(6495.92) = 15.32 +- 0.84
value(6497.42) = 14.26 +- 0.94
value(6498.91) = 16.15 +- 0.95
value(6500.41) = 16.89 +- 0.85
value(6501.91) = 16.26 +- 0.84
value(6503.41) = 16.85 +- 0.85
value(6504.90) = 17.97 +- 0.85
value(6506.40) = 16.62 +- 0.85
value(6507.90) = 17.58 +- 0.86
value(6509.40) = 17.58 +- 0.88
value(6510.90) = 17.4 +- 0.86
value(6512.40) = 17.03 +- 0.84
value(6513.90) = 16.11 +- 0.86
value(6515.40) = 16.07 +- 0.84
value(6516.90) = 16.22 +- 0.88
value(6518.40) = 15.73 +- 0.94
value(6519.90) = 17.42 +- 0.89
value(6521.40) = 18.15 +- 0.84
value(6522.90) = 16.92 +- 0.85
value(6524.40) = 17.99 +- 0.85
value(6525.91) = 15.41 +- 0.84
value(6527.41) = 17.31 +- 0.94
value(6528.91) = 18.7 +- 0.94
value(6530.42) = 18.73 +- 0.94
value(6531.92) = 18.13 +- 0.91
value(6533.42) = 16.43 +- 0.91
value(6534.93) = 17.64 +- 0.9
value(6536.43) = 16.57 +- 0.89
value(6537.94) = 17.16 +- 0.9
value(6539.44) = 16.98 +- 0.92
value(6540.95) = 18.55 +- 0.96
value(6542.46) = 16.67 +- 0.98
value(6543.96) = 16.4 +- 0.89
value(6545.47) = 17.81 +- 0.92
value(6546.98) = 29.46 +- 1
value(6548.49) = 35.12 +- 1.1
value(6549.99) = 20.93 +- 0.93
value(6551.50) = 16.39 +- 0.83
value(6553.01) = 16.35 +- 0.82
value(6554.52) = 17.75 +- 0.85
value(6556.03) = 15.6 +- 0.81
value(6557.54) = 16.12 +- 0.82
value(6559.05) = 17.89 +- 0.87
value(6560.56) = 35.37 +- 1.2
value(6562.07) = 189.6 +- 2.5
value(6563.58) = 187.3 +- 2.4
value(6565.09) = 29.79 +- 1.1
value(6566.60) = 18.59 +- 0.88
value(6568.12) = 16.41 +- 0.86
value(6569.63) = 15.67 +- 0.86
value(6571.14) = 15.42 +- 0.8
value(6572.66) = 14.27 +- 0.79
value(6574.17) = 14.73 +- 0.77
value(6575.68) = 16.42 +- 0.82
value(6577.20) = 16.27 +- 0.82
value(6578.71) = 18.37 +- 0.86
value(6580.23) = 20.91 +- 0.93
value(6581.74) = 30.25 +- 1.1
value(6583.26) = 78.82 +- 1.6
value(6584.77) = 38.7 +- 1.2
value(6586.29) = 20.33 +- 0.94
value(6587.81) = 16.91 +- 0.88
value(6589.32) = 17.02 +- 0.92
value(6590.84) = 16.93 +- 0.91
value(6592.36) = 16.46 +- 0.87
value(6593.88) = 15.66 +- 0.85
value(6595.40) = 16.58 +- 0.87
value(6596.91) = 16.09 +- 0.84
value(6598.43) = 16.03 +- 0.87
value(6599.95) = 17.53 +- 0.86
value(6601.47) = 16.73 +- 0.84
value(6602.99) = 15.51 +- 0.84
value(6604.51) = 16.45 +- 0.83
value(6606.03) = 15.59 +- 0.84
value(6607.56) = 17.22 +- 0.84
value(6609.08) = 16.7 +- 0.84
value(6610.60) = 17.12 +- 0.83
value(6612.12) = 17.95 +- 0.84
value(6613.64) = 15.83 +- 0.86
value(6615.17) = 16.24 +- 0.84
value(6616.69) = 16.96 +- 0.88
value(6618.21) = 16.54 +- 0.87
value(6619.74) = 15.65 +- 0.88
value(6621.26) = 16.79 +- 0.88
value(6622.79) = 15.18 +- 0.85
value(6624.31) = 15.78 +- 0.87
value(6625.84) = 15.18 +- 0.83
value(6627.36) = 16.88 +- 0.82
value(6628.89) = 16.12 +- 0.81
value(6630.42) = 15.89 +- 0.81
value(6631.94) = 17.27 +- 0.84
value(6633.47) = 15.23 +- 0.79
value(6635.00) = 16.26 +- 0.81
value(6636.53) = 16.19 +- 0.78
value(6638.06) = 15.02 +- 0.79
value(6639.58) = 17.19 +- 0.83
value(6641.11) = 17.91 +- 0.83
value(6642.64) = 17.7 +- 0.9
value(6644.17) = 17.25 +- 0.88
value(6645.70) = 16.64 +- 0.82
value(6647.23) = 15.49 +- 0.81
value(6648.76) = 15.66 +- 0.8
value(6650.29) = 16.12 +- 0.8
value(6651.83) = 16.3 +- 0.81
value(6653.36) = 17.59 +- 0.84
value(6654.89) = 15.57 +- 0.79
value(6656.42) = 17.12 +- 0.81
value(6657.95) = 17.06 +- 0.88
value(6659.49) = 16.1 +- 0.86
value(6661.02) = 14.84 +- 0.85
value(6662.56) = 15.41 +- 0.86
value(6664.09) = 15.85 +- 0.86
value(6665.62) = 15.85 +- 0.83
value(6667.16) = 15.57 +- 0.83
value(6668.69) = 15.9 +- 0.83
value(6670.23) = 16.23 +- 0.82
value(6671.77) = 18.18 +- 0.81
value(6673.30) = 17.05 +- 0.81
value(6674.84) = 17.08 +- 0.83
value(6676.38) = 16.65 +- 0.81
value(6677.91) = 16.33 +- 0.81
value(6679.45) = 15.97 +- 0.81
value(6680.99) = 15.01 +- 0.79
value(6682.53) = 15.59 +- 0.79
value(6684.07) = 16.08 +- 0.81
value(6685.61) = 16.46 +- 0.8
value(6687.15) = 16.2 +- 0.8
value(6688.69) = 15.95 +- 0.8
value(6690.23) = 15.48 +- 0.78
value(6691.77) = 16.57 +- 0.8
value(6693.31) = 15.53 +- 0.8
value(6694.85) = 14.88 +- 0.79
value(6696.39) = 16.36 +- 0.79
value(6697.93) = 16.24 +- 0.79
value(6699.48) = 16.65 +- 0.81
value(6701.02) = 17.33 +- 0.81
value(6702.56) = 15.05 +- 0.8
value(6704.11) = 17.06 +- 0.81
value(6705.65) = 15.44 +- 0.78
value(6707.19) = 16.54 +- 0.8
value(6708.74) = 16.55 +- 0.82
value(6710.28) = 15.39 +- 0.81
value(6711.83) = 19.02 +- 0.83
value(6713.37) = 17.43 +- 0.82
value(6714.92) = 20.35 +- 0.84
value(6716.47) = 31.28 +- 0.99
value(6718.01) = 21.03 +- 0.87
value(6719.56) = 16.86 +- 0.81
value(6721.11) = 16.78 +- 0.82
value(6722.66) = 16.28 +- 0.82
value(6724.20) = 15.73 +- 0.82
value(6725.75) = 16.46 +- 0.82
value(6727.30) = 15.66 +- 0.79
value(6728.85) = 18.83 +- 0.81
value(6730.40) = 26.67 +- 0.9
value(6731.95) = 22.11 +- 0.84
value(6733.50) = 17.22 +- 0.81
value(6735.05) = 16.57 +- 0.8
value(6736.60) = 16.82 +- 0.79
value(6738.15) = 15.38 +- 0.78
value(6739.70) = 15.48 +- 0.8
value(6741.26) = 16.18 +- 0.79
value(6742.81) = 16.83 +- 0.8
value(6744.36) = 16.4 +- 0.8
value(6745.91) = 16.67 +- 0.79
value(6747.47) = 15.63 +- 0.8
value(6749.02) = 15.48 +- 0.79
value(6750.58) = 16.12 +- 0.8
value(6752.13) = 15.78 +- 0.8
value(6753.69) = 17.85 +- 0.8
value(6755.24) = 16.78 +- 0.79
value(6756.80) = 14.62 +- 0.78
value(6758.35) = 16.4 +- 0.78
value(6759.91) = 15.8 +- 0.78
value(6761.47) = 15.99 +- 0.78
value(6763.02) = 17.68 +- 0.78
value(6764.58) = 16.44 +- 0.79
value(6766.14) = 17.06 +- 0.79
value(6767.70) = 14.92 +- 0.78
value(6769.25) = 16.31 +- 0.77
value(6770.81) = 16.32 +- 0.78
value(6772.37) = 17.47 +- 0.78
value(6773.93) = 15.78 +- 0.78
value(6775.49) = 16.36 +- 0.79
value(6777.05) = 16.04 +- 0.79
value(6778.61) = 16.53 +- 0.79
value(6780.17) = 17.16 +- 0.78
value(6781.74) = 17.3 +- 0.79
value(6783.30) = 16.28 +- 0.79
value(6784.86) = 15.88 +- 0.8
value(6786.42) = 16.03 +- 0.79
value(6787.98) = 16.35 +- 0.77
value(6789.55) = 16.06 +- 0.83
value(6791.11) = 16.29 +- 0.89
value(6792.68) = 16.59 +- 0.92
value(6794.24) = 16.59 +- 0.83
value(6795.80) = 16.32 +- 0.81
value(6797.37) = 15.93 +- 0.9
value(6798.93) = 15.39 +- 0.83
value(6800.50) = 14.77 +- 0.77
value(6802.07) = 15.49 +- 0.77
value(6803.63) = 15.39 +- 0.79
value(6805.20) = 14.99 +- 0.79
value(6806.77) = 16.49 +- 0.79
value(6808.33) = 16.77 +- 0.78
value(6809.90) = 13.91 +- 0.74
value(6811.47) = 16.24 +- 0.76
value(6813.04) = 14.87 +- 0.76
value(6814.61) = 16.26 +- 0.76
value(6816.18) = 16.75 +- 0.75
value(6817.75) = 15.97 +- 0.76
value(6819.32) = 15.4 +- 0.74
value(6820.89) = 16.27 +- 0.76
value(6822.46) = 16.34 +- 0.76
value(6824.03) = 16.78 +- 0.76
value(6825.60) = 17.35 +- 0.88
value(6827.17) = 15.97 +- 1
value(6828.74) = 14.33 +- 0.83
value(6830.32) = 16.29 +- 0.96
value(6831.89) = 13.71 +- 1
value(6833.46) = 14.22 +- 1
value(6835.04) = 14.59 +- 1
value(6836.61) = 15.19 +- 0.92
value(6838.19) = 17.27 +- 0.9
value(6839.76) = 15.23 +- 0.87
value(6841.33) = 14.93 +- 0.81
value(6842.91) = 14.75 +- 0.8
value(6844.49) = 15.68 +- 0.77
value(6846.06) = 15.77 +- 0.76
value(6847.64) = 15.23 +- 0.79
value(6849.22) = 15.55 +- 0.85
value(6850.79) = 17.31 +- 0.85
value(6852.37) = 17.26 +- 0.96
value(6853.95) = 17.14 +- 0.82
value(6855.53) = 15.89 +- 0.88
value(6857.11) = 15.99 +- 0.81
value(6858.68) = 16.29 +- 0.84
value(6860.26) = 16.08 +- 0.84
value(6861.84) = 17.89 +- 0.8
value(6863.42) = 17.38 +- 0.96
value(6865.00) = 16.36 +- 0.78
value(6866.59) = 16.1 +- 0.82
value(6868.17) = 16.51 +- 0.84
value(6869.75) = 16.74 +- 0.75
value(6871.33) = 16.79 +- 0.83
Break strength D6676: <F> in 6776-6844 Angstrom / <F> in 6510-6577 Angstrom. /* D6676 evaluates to 0.61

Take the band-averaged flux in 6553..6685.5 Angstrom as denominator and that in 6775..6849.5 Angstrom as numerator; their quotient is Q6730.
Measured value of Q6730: 0.72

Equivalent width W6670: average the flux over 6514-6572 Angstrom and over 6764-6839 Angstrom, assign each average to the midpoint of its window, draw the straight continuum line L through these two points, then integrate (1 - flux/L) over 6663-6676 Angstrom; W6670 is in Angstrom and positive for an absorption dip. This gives 3.2 Angstrom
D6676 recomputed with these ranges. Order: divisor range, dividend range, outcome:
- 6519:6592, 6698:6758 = 0.63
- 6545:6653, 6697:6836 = 0.70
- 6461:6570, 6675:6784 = 0.75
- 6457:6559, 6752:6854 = 0.92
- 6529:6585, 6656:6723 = 0.55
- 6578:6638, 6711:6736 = 1.01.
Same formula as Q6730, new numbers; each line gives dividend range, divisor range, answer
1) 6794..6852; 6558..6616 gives 0.54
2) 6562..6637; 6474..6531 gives 1.44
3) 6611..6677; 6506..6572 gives 0.62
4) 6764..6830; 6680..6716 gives 0.97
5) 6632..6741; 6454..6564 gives 0.77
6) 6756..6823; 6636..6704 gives 0.99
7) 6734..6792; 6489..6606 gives 0.70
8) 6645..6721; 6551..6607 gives 0.57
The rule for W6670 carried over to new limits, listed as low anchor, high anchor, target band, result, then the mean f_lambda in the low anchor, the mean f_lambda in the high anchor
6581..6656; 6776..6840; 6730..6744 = -0.81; 18.5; 15.9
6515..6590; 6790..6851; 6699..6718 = 2.02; 27.2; 15.7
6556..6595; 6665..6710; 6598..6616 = 7.98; 35.2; 16.2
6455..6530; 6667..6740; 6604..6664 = 2.64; 16.9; 17.2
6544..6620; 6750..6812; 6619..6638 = 6.51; 26.8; 16.2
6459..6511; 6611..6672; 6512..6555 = -4.23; 16.8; 16.3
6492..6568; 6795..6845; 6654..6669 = 3.47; 25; 15.6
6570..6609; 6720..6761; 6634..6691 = 7.52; 20.5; 16.9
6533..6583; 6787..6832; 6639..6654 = 5.02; 30.3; 15.9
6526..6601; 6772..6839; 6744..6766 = 2.41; 27.2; 15.9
